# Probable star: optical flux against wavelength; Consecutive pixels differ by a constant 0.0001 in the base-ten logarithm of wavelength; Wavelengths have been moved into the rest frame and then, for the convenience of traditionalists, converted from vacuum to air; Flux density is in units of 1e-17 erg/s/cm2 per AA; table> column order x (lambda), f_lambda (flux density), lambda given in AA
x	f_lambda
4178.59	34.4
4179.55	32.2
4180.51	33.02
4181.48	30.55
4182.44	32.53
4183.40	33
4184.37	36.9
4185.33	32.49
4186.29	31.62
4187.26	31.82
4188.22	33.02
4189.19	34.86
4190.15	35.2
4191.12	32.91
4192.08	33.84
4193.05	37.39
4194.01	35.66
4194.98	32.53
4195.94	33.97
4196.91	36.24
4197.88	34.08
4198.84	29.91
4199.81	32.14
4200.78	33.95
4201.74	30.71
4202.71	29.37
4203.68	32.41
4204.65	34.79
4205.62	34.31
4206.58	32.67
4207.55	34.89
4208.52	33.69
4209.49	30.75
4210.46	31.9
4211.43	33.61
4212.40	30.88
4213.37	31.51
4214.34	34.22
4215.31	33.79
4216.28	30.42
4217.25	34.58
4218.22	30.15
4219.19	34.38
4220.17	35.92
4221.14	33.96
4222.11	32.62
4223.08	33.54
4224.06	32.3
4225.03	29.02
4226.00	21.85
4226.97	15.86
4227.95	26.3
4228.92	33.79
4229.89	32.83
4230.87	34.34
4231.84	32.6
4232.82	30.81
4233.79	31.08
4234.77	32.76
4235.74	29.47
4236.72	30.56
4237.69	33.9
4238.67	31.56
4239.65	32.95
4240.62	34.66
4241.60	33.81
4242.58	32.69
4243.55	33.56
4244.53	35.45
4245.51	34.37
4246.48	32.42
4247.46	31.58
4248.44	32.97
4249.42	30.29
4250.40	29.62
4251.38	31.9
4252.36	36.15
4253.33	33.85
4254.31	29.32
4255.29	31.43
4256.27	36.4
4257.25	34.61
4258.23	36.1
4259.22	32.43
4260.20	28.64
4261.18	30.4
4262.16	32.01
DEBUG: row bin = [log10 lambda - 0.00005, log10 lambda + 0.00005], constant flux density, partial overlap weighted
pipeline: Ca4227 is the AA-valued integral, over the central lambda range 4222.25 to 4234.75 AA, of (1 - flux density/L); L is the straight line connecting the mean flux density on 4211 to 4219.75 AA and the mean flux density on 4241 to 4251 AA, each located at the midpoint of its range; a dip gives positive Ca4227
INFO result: 1.1 AA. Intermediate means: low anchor 32.6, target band 29.7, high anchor 32.7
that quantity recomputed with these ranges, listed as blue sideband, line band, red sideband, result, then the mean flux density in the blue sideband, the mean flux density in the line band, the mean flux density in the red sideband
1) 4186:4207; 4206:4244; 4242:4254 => 1.5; 33.4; 31.8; 32.9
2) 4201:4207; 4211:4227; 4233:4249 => 0.5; 32.5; 31.5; 32.7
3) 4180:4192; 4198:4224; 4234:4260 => 0.2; 33.2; 32.7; 32.8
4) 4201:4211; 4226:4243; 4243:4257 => 1.0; 32.6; 30.9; 32.9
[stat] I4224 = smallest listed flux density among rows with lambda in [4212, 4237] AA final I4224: 15.86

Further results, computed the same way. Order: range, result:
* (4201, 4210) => 29.37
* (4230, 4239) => 29.47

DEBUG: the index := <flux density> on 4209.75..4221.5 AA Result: 32.9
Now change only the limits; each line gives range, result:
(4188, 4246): 32.5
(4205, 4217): 32.8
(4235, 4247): 33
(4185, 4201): 33.6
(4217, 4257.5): 31.9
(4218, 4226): 32.1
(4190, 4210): 33.4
